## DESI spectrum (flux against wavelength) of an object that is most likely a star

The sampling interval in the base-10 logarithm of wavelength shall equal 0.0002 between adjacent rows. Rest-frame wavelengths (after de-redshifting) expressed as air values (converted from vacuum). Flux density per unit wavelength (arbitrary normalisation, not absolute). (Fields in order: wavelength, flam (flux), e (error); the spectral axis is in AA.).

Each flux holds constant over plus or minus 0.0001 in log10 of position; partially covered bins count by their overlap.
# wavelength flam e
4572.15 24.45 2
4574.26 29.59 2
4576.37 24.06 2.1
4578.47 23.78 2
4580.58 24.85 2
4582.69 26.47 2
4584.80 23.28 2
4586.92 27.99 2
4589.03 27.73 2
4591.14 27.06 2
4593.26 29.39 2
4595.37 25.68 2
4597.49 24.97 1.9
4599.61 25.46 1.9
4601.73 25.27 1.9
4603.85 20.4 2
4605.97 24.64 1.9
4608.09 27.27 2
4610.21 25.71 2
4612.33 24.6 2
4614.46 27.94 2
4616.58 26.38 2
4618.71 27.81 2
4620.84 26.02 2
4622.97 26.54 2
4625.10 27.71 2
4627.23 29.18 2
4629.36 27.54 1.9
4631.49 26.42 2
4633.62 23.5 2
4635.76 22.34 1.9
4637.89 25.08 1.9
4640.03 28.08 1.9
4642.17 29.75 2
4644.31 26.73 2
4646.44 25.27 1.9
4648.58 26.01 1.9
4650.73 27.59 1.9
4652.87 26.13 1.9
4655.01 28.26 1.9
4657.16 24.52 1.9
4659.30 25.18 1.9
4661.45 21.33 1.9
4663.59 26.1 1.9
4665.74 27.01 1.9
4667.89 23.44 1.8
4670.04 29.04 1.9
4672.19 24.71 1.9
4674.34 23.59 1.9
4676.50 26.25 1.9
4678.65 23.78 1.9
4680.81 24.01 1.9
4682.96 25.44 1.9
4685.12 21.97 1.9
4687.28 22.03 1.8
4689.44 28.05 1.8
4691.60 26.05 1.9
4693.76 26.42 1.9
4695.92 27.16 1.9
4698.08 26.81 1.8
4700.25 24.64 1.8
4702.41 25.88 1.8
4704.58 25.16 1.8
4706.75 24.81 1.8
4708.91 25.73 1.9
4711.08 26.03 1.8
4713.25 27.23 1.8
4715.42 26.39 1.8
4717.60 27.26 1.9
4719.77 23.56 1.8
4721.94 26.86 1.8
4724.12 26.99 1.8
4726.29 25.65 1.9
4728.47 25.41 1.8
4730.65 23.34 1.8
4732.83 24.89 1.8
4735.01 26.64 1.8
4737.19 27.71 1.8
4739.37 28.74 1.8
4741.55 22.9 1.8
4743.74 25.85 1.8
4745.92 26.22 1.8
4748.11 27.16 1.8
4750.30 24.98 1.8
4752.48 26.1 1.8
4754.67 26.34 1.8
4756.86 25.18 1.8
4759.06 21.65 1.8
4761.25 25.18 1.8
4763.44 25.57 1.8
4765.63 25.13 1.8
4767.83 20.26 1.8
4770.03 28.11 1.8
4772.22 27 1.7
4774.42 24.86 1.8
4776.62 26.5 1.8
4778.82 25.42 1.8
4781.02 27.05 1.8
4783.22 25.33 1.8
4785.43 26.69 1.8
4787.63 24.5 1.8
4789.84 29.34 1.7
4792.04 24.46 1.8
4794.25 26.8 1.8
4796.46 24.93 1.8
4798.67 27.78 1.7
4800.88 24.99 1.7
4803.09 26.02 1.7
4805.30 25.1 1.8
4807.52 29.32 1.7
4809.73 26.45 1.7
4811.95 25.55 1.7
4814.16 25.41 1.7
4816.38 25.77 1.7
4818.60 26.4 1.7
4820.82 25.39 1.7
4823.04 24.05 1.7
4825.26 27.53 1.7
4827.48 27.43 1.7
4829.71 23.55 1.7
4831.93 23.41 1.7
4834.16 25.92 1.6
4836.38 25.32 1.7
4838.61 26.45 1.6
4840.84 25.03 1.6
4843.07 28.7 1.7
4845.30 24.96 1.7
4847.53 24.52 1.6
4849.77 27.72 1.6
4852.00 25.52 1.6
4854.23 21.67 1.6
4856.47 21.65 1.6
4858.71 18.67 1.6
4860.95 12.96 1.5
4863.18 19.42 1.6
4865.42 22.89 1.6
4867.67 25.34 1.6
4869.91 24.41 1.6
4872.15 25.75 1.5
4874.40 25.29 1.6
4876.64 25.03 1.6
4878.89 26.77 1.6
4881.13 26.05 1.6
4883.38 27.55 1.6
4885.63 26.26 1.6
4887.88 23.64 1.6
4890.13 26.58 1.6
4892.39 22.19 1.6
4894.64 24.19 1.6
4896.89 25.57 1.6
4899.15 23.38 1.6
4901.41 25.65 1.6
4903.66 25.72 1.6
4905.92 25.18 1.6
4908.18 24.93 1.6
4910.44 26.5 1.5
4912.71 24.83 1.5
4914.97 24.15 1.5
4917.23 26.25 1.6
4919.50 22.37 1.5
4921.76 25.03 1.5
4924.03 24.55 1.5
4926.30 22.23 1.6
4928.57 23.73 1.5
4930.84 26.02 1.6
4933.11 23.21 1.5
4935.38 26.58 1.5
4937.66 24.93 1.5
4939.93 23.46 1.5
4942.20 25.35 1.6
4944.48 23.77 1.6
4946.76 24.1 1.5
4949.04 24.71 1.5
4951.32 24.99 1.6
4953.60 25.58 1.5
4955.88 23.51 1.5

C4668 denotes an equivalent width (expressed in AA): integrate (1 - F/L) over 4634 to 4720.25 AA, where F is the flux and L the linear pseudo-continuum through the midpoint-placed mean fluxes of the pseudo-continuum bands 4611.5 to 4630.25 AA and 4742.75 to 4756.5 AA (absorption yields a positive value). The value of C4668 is 3.3 AA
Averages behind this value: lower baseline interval 27.1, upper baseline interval 26.1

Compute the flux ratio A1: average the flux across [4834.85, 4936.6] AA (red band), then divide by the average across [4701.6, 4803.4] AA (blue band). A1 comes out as 0.95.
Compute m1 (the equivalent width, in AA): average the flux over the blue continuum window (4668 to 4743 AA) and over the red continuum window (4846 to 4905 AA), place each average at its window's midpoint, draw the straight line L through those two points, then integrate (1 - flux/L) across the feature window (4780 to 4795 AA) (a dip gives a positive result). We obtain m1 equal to -0.9 AA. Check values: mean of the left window 25.6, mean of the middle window 26.3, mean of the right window 24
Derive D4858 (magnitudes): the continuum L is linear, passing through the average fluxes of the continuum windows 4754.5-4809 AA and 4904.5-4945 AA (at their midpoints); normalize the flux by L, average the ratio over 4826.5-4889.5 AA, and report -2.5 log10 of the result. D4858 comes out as 0.034 mag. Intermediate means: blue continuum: 25.7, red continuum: 24.6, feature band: 24.4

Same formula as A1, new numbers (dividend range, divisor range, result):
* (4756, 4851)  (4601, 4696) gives 1.00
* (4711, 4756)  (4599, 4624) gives 1.01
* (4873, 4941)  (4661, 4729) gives 0.98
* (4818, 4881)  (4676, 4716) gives 0.96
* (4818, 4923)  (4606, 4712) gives 0.95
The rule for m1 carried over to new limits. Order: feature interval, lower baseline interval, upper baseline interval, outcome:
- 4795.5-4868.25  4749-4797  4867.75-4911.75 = 2.0 AA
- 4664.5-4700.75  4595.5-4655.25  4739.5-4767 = 0.6 AA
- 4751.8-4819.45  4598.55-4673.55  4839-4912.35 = -2.2 AA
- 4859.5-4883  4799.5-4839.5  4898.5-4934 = 1.6 AA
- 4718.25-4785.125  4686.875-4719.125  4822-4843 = 0.7 AA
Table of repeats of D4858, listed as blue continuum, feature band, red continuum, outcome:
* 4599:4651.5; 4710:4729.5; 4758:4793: -0.02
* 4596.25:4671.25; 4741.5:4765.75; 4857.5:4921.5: -0.01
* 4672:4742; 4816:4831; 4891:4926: -0.03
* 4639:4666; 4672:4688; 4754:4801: 0.09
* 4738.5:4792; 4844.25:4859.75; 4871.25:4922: 0.08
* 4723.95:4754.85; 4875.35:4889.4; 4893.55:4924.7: -0.04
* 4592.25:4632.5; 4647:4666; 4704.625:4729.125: 0.02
